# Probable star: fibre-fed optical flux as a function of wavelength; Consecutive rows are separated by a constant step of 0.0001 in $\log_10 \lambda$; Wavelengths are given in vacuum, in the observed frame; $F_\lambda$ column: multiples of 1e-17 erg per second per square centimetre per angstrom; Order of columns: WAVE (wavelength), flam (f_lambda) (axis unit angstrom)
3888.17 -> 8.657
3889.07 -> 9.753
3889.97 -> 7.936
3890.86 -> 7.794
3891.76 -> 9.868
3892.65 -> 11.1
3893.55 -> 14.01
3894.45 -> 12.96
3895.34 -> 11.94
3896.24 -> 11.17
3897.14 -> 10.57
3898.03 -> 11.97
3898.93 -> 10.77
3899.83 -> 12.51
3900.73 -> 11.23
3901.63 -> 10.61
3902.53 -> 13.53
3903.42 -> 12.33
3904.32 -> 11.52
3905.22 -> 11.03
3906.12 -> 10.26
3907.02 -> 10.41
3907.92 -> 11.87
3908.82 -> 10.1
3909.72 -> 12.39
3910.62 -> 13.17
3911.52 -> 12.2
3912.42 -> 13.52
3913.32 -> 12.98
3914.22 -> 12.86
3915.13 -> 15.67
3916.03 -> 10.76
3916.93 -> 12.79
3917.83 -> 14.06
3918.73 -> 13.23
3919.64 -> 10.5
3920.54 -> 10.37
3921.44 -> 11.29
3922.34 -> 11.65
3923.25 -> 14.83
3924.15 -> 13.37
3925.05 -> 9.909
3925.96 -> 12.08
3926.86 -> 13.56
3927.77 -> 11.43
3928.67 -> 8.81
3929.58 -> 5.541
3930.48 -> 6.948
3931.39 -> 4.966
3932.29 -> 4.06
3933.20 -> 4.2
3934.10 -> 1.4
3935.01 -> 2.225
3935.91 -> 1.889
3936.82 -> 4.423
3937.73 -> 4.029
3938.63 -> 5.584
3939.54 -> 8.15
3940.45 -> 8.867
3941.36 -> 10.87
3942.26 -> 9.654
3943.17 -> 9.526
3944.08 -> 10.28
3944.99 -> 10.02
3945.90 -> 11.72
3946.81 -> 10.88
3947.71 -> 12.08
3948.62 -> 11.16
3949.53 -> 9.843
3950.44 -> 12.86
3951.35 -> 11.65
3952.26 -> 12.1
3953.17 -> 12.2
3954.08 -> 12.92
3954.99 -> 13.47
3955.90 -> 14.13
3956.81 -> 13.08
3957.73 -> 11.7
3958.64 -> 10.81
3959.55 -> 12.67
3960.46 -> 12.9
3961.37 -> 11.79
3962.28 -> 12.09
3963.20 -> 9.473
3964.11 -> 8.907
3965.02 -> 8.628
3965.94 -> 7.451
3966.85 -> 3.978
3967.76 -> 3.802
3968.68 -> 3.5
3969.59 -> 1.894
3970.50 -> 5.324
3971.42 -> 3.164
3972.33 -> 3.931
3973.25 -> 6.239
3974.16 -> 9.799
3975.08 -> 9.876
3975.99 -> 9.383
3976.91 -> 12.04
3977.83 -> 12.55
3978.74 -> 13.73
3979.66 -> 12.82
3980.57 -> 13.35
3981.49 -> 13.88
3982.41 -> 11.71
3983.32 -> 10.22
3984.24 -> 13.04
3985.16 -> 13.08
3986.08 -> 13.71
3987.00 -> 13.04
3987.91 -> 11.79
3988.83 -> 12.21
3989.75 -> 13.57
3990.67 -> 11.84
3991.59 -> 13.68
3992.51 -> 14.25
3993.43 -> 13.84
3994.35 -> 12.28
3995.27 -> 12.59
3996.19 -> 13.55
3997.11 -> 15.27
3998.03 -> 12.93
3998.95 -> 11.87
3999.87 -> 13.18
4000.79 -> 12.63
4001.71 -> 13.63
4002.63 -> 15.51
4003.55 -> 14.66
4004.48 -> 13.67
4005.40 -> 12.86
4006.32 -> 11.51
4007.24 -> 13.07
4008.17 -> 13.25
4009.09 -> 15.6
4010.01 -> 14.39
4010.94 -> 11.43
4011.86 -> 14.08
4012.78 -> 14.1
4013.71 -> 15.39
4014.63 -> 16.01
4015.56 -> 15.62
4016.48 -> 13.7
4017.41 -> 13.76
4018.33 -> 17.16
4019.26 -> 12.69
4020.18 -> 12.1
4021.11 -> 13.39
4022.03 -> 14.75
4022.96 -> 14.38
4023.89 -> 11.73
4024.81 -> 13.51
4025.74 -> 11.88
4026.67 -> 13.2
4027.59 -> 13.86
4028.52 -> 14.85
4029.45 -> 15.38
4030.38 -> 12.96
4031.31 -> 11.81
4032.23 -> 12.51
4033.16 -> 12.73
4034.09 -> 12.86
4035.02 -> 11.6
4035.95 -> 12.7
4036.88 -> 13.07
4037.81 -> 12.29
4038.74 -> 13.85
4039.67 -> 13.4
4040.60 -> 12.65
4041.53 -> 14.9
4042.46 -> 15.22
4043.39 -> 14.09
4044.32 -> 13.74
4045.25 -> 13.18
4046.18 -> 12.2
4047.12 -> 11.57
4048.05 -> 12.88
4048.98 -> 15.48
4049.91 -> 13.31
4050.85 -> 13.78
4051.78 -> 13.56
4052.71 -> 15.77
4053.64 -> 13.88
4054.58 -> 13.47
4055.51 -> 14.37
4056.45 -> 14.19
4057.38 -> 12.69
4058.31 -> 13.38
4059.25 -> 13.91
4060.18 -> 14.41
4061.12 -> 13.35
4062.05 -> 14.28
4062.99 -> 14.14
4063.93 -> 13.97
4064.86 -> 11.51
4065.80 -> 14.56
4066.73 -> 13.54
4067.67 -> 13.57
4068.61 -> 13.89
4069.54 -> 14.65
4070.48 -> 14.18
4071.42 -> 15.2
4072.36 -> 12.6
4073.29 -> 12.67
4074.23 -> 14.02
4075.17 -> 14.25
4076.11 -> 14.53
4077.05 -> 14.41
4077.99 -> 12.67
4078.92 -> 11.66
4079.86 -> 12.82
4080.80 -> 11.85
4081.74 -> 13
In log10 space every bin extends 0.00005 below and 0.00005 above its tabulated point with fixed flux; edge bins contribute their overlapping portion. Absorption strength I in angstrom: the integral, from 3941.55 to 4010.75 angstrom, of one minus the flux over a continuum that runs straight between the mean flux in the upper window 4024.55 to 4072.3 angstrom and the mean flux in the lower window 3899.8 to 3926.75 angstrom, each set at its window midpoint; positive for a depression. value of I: 7.8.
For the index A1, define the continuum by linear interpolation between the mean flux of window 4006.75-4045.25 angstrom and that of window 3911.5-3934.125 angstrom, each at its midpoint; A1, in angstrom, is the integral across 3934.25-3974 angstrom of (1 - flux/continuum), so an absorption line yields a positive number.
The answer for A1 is 9.3 angstrom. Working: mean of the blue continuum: 10.6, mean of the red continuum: 13.6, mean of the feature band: 8.83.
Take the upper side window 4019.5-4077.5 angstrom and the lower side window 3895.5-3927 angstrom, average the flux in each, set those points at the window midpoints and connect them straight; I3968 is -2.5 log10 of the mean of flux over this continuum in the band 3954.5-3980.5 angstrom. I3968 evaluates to 0.331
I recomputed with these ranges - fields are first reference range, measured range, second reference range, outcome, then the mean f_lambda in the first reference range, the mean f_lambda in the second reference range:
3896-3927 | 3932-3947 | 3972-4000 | 6.4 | 12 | 12.1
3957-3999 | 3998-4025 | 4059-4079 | -4.5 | 10.7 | 13.8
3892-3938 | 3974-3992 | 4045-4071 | -0.5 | 10.4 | 13.7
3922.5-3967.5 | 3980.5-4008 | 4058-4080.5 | -4.8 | 9.48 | 13.7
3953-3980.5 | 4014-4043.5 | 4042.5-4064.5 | -2.5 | 9.5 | 13.7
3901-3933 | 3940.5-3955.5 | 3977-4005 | 0.9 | 11.2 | 13.1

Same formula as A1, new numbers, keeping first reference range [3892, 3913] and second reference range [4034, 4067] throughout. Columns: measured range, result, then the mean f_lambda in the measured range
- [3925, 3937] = 5.6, 6.46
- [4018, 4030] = -0.4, 13.7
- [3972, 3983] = 1.6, 10.9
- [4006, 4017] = -0.8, 14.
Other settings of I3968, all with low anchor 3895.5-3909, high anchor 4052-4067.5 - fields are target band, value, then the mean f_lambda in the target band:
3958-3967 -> 0.21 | 10.1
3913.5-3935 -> 0.16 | 10.1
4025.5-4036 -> 0.03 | 13.1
